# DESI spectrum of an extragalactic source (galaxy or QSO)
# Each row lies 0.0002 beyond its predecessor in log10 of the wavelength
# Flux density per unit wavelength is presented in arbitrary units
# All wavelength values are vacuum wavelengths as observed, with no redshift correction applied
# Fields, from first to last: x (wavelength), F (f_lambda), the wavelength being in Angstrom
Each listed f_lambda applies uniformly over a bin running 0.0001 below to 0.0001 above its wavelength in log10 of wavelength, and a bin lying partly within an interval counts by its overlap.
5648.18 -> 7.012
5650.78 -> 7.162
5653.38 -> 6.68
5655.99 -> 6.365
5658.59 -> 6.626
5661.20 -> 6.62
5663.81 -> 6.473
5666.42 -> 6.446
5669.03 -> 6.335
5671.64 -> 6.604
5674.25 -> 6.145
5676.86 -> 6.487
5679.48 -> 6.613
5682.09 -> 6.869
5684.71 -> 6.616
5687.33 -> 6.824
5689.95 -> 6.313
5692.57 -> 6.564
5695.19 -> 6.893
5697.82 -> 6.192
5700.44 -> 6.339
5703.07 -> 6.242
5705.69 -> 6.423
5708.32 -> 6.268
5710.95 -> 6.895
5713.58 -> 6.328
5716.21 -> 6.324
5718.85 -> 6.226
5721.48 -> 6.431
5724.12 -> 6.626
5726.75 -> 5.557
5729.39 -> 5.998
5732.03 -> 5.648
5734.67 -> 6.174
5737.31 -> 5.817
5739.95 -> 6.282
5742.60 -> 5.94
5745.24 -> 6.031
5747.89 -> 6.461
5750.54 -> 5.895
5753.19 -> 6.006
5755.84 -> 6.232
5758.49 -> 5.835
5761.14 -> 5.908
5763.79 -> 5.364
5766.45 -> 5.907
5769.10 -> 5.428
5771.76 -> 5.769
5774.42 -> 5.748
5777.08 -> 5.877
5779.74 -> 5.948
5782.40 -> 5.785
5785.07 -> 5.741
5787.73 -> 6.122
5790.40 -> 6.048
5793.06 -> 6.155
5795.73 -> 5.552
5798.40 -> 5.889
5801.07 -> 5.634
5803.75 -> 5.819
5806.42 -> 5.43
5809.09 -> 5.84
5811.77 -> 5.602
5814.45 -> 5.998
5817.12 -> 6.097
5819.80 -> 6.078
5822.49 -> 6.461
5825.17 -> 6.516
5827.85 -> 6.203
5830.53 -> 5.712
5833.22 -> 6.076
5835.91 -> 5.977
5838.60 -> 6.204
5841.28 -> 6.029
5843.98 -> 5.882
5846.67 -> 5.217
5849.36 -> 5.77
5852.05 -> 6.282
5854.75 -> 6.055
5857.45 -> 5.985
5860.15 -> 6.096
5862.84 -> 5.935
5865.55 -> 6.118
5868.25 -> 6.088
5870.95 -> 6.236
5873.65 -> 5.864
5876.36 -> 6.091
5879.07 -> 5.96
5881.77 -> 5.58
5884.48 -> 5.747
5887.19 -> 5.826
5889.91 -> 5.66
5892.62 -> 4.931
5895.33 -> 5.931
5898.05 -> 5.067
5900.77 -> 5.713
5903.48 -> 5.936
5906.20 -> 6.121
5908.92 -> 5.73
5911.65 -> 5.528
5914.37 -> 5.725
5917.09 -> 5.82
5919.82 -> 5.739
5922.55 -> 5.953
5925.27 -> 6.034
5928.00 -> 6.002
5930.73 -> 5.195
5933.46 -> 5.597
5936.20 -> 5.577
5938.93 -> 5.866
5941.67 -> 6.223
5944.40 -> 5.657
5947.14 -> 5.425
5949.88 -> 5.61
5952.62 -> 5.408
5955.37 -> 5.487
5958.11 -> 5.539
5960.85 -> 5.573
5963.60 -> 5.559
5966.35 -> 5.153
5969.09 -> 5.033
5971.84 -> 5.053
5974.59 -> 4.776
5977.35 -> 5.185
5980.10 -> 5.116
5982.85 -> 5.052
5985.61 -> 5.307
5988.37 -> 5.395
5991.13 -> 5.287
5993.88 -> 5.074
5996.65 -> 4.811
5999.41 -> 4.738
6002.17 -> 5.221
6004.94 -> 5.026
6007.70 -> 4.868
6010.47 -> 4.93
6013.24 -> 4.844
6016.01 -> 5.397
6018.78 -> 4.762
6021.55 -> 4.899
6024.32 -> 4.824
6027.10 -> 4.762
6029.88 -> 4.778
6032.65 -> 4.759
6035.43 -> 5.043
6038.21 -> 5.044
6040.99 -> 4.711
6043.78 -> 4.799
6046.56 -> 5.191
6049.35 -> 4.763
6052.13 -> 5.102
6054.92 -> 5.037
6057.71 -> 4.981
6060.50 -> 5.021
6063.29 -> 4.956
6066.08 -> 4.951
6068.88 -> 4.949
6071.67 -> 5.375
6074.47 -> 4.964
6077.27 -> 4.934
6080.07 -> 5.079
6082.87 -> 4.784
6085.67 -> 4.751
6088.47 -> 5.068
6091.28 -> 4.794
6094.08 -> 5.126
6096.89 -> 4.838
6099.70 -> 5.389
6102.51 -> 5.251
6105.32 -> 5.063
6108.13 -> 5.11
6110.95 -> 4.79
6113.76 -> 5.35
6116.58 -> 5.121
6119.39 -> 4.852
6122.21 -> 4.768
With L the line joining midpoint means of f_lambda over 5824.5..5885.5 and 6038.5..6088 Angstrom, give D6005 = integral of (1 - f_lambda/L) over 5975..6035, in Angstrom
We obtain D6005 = 2.9 Angstrom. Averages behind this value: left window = 5.98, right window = 4.97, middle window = 5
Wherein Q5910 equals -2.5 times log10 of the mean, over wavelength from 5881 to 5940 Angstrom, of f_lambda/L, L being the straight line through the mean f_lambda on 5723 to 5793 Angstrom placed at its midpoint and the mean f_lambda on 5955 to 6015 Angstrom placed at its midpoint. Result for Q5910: -0.06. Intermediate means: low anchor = 5.93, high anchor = 5.13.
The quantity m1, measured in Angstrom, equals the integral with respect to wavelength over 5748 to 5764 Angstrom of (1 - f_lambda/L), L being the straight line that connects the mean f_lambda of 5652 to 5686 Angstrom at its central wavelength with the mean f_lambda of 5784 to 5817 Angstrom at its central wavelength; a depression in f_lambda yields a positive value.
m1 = 0.30 Angstrom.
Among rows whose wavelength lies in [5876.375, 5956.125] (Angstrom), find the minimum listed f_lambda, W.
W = 4.931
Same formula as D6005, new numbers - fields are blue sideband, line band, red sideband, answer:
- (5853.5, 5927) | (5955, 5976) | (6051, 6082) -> 0.88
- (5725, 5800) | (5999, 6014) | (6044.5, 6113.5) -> 0.76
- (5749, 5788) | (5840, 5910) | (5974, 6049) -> -4.86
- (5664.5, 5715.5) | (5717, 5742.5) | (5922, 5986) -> 1.03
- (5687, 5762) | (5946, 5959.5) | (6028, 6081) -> -0.35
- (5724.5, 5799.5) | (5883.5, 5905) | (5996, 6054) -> -0.76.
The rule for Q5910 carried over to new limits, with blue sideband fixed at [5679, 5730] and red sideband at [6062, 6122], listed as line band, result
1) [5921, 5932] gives -0.034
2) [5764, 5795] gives 0.057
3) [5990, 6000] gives 0.080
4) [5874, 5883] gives -0.015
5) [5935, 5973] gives 0.002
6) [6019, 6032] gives 0.097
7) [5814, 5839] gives -0.027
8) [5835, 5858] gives -0.003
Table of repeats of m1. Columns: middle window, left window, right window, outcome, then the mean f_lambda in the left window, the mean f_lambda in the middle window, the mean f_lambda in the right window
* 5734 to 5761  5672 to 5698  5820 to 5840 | 1.4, 6.57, 6.06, 6.16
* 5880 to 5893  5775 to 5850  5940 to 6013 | 0.0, 5.92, 5.61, 5.25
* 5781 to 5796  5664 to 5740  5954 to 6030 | 0.1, 6.36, 5.93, 5.09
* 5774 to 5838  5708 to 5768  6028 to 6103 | -0.9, 6.09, 5.94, 4.97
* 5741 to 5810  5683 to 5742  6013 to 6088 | 2.3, 6.32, 5.86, 4.95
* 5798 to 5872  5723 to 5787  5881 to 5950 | -2.1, 5.92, 5.97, 5.7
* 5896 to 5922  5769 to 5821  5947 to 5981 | -1.2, 5.84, 5.72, 5.3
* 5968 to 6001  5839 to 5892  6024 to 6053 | 0.9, 5.91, 5.07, 4.89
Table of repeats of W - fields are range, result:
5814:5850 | 5.217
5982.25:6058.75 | 4.711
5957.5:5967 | 5.153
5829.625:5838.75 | 5.712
